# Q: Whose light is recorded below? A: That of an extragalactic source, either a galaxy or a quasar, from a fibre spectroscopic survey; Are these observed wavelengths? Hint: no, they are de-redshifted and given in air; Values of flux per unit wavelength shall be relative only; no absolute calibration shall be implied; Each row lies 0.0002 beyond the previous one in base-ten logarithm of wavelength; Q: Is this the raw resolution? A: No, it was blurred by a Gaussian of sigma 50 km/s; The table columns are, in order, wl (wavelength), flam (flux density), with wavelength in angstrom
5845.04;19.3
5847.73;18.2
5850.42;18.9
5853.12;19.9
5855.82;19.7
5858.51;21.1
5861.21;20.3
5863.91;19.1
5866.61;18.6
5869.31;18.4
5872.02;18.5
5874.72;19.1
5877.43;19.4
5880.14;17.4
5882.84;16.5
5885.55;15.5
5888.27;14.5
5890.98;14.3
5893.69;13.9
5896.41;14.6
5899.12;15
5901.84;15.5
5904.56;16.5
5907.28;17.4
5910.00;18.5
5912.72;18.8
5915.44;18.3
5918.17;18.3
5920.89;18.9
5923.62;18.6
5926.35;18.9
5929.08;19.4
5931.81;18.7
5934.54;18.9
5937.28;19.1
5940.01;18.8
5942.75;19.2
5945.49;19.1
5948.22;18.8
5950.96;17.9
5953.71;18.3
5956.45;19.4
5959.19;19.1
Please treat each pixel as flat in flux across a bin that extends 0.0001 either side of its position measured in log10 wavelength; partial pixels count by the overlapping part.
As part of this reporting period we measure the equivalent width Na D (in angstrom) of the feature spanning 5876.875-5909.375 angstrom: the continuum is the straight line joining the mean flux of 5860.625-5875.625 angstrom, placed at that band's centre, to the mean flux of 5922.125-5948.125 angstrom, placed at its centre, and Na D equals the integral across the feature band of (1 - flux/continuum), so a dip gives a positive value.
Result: 5.3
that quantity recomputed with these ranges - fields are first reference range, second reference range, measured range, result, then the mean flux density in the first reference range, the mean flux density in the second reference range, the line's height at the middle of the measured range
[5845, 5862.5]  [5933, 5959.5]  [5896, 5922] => 2.59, 19.7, 18.8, 19.2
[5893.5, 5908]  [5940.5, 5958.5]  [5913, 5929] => -1.70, 15.5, 18.8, 16.9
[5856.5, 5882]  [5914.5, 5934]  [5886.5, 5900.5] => 3.28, 19.1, 18.7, 18.9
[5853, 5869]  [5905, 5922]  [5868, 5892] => 2.61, 19.7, 18.3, 19.2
